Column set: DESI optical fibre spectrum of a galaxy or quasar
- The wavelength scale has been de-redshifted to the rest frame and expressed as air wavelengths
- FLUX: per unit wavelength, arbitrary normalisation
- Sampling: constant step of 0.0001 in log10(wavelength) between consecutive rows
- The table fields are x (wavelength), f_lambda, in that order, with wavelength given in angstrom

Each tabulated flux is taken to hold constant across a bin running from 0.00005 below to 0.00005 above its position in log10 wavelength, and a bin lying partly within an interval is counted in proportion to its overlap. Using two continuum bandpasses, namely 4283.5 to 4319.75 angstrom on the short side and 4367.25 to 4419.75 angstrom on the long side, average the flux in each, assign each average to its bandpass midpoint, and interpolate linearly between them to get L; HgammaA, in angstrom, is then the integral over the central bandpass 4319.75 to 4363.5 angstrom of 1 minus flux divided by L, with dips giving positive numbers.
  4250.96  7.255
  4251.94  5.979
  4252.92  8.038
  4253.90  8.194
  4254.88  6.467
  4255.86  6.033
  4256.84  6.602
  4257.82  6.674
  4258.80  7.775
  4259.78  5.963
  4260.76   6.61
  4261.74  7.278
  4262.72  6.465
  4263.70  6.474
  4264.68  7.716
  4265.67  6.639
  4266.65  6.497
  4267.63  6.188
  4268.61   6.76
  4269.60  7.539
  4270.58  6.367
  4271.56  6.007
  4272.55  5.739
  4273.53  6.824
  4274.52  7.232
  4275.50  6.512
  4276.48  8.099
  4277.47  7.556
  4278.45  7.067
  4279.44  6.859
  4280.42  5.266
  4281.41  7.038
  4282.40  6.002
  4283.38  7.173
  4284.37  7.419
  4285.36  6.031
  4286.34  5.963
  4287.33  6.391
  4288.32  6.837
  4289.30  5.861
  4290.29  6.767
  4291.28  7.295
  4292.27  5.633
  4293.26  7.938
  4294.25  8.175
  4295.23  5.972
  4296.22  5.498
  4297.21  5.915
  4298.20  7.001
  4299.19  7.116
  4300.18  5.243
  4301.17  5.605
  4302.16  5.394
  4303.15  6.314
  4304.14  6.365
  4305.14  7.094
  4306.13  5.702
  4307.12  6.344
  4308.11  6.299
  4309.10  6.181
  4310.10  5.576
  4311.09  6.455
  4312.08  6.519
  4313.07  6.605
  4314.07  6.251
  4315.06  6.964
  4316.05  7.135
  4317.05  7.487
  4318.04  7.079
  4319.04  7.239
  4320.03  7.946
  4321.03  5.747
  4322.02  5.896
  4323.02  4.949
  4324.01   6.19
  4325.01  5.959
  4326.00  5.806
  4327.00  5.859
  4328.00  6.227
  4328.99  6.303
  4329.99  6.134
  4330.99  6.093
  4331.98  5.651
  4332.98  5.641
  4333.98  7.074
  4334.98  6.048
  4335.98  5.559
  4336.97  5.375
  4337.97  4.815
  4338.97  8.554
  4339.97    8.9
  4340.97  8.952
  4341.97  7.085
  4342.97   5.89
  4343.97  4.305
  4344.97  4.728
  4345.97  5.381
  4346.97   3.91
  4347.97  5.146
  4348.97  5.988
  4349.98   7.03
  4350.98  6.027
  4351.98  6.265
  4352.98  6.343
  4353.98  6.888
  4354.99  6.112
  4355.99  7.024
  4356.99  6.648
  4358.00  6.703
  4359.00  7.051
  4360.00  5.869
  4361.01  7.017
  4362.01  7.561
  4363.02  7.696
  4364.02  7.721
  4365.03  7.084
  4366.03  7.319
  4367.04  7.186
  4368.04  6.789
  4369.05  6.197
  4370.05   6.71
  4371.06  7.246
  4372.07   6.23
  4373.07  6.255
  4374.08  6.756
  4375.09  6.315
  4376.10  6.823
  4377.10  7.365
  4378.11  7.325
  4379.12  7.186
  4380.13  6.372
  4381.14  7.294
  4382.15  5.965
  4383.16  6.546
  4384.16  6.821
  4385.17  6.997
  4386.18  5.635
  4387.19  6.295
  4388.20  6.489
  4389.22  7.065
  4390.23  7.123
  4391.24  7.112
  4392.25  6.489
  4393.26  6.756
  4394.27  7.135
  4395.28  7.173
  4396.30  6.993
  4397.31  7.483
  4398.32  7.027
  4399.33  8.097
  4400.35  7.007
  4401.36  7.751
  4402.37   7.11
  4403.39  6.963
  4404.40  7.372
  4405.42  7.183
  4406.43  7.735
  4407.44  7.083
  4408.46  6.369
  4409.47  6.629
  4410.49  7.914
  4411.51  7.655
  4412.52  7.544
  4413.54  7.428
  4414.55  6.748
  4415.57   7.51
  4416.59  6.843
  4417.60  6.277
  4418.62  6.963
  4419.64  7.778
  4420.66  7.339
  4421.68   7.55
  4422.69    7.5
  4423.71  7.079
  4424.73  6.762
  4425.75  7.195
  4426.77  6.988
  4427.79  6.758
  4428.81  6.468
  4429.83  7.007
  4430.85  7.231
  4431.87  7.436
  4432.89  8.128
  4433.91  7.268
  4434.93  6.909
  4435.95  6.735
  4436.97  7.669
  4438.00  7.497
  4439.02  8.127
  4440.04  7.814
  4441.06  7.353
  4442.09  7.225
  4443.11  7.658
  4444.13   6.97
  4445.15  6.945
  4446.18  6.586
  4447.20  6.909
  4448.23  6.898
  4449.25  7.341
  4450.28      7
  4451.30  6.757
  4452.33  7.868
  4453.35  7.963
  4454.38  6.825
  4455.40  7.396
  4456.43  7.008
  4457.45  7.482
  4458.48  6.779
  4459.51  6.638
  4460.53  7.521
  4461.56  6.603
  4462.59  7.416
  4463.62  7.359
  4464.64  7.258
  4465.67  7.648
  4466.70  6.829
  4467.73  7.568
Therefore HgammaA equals 2.82 angstrom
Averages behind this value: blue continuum 6.51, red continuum 6.96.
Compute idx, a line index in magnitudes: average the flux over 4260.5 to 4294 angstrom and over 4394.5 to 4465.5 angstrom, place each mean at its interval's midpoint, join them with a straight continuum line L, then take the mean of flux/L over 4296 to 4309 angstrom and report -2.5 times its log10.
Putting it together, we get 0.11 mag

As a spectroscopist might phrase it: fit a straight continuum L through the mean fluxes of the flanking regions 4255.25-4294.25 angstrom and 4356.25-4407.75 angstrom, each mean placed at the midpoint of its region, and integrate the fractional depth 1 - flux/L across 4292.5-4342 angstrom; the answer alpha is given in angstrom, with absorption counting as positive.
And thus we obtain 2.7 angstrom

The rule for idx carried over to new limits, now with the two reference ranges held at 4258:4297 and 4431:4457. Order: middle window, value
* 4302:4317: 0.07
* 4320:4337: 0.15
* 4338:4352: 0.11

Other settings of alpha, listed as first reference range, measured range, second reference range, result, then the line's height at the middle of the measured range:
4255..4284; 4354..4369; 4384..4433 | 0.0 angstrom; 6.97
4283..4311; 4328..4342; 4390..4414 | 0.3 angstrom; 6.69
